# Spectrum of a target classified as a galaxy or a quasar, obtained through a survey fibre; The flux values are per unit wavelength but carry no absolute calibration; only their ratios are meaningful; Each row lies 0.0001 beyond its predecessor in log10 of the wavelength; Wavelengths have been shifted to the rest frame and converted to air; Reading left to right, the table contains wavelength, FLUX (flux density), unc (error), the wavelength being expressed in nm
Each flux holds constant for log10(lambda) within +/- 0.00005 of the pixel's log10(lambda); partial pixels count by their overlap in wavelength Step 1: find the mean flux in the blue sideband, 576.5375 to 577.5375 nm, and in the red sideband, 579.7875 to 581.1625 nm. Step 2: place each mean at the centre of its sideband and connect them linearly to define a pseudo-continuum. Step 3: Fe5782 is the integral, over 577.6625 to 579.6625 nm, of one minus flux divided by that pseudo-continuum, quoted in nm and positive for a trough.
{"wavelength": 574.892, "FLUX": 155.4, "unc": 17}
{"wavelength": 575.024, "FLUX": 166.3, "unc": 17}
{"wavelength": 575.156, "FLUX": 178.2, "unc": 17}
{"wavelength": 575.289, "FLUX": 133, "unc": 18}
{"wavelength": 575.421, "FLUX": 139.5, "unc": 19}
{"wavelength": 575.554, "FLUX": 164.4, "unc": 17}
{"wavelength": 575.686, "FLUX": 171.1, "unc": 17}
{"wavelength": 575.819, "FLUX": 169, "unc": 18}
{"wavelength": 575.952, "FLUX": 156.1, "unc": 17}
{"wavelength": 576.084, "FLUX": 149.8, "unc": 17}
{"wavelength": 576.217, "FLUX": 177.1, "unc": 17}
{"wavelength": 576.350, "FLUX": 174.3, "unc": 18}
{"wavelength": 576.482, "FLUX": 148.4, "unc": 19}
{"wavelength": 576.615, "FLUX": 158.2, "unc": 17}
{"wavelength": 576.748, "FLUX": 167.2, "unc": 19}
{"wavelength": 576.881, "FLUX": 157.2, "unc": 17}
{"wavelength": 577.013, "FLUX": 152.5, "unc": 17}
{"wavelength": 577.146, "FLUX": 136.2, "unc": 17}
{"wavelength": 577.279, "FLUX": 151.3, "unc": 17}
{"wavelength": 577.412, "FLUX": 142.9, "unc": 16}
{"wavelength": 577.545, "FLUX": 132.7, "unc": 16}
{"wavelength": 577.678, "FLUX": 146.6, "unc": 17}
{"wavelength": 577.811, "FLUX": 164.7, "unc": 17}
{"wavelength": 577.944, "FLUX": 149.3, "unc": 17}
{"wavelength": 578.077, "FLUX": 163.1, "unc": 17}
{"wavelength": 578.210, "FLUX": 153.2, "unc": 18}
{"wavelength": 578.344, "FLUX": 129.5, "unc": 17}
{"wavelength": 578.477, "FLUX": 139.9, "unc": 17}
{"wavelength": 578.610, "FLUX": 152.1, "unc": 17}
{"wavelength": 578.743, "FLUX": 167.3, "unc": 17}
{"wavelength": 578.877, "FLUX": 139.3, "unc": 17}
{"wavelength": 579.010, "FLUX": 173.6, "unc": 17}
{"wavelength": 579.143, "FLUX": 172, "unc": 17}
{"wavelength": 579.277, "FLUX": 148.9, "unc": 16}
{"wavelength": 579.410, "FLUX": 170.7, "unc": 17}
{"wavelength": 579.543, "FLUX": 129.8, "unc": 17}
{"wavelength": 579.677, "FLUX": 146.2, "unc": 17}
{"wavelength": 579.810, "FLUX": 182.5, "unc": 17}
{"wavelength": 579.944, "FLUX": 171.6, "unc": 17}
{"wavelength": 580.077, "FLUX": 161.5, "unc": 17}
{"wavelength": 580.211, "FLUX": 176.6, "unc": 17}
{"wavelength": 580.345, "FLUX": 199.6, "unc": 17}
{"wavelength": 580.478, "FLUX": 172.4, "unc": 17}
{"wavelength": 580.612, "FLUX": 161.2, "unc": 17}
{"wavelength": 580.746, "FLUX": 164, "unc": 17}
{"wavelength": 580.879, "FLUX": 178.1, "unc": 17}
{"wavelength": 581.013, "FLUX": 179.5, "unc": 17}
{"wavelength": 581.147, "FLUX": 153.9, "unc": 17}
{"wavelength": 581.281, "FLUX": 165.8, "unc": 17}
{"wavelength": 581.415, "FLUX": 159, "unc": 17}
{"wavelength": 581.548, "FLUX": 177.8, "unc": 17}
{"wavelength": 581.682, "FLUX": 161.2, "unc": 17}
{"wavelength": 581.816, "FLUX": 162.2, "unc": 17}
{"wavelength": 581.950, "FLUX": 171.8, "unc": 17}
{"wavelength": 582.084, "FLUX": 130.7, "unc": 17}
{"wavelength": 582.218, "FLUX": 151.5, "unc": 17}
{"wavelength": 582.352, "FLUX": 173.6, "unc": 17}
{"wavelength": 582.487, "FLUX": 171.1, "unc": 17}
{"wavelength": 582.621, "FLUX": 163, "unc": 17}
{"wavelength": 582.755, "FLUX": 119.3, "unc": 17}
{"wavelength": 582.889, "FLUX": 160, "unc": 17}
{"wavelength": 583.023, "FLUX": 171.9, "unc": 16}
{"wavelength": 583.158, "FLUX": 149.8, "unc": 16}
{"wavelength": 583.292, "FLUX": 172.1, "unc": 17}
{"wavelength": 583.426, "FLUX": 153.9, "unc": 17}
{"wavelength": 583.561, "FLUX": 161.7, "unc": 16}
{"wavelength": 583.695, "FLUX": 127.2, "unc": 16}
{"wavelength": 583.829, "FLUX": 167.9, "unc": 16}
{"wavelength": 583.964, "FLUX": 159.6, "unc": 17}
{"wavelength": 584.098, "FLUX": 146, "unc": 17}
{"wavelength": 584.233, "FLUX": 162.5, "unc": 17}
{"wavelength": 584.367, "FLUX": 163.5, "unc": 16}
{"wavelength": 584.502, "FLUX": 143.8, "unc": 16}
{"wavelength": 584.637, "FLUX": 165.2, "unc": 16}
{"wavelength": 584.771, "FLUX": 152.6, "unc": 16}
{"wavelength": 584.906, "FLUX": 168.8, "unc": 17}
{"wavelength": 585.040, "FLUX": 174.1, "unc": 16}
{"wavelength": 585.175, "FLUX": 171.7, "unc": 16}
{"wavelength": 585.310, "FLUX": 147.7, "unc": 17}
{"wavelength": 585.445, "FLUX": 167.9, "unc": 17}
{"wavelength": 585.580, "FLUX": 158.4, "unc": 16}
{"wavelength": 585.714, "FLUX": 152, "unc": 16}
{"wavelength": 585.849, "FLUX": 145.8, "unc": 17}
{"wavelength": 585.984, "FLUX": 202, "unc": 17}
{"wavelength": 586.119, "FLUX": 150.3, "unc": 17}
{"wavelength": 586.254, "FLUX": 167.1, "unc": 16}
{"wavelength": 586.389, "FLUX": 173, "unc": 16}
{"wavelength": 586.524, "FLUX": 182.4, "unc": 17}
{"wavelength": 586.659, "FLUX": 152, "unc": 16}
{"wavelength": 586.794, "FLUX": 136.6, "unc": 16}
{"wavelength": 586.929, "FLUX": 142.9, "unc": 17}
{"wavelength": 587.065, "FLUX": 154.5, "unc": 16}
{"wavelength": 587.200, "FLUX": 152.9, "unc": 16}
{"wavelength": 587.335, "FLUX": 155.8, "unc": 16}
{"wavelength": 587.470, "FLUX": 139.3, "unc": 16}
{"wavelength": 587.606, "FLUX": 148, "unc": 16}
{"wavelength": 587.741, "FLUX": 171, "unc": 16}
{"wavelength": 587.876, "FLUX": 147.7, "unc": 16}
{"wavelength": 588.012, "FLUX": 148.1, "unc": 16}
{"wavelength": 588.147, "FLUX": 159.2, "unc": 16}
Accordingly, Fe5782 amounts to 0.10 nm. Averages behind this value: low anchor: 151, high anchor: 173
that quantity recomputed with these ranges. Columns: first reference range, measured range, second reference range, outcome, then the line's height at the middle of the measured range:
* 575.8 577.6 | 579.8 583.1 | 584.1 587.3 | -0.16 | 158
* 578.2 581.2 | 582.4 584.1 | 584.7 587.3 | 0.05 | 161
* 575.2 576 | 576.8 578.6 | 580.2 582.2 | 0.14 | 160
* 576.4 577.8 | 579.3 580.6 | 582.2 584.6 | -0.12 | 153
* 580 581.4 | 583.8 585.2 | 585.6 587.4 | 0.02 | 163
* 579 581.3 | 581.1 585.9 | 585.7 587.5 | 0.11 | 162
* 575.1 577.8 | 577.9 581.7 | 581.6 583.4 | -0.12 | 157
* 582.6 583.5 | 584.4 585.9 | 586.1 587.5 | -0.03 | 156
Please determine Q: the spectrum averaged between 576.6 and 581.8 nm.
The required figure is 159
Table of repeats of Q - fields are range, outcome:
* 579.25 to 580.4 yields 165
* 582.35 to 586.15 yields 159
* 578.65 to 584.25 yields 162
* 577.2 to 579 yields 149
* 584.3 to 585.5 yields 162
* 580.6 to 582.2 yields 164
